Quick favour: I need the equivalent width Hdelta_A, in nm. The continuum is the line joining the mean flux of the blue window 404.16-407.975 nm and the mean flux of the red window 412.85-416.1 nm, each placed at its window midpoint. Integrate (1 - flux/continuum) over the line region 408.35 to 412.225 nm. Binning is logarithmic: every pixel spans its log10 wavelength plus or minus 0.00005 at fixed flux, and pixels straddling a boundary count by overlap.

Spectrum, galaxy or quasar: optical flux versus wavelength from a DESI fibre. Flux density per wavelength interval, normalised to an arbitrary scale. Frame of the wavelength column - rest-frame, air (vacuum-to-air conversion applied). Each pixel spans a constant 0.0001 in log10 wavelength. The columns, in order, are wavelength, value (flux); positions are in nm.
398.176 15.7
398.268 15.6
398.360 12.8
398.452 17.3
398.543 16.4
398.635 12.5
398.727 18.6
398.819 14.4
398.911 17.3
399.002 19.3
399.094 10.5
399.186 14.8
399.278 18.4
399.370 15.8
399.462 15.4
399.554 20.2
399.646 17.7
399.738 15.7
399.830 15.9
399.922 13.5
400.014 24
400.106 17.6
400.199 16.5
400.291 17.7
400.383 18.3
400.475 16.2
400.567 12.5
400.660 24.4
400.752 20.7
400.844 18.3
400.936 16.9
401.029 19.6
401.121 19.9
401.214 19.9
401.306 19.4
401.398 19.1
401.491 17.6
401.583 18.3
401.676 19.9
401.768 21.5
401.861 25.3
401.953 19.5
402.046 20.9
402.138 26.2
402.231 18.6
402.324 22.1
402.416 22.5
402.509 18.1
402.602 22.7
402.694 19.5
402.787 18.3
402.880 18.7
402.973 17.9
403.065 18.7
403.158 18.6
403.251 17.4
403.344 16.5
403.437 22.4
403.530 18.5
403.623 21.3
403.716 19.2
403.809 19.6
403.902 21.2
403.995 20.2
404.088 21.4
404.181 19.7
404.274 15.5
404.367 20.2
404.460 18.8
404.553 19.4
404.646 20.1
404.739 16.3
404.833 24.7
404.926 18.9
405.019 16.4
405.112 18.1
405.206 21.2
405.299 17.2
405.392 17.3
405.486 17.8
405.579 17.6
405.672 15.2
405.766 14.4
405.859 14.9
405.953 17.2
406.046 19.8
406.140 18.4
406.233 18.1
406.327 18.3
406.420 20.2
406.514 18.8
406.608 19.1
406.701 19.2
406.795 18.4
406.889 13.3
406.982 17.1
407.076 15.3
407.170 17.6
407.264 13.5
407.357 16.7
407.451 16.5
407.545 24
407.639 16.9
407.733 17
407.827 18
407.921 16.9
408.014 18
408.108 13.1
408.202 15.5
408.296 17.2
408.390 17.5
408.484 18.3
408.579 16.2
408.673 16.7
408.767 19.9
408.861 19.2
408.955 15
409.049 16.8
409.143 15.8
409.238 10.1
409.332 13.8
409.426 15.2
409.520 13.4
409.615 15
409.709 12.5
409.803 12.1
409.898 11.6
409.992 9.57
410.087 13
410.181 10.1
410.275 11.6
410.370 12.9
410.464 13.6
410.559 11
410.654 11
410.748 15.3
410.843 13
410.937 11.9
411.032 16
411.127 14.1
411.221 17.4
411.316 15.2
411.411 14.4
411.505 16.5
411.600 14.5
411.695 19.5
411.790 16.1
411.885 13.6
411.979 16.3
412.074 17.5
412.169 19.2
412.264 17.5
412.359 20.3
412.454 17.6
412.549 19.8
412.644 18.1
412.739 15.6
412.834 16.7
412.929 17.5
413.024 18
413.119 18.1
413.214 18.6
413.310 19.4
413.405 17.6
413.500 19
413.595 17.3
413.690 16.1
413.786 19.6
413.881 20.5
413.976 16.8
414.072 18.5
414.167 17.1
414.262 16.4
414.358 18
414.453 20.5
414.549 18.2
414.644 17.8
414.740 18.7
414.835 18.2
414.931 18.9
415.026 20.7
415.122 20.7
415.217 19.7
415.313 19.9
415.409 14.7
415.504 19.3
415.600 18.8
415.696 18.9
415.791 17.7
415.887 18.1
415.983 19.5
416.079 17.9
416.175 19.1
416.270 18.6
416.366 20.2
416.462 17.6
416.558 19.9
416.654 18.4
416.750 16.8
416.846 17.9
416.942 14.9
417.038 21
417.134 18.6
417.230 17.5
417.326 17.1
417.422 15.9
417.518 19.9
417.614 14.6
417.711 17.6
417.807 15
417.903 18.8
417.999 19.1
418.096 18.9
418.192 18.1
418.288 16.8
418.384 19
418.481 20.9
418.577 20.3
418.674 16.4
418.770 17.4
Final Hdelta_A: 0.739 nm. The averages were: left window 17.9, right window 18.4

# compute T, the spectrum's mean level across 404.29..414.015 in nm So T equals 16.6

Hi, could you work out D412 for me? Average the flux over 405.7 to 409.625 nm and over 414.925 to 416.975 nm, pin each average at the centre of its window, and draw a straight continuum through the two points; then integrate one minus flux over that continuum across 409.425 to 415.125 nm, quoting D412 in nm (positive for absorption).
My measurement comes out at 0.52 nm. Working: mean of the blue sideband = 16.8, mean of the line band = 16.2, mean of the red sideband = 18.6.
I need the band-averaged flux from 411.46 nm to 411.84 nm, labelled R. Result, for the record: 16.6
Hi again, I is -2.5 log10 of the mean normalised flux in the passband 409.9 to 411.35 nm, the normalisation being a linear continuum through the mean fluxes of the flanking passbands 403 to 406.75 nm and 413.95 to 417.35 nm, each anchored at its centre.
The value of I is 0.39 mag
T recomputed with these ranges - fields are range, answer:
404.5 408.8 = 17.6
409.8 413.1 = 15.2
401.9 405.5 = 19.6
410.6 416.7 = 17.6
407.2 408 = 17.5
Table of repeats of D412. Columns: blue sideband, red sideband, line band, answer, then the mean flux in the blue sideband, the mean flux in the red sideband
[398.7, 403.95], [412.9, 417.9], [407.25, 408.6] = 0.101 nm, 18.8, 18.2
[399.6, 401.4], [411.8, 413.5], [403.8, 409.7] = 0.162 nm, 18.2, 17.7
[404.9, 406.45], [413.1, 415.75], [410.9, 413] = 0.187 nm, 17.7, 18.5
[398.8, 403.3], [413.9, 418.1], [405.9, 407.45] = 0.082 nm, 18.6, 18.2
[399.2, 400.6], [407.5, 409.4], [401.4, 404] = -0.474 nm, 17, 16.8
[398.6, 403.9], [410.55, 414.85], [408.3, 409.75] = 0.148 nm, 18.6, 17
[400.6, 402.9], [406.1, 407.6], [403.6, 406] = 0.029 nm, 20.3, 17.8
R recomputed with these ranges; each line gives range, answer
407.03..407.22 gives 16.4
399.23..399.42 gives 17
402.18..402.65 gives 20.8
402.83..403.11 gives 18.5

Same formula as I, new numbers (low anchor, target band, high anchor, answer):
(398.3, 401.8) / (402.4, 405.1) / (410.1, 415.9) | -0.120 mag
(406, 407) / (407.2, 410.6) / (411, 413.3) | 0.175 mag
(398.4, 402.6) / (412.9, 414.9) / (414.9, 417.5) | 0.016 mag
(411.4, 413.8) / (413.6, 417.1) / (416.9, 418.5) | -0.048 mag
